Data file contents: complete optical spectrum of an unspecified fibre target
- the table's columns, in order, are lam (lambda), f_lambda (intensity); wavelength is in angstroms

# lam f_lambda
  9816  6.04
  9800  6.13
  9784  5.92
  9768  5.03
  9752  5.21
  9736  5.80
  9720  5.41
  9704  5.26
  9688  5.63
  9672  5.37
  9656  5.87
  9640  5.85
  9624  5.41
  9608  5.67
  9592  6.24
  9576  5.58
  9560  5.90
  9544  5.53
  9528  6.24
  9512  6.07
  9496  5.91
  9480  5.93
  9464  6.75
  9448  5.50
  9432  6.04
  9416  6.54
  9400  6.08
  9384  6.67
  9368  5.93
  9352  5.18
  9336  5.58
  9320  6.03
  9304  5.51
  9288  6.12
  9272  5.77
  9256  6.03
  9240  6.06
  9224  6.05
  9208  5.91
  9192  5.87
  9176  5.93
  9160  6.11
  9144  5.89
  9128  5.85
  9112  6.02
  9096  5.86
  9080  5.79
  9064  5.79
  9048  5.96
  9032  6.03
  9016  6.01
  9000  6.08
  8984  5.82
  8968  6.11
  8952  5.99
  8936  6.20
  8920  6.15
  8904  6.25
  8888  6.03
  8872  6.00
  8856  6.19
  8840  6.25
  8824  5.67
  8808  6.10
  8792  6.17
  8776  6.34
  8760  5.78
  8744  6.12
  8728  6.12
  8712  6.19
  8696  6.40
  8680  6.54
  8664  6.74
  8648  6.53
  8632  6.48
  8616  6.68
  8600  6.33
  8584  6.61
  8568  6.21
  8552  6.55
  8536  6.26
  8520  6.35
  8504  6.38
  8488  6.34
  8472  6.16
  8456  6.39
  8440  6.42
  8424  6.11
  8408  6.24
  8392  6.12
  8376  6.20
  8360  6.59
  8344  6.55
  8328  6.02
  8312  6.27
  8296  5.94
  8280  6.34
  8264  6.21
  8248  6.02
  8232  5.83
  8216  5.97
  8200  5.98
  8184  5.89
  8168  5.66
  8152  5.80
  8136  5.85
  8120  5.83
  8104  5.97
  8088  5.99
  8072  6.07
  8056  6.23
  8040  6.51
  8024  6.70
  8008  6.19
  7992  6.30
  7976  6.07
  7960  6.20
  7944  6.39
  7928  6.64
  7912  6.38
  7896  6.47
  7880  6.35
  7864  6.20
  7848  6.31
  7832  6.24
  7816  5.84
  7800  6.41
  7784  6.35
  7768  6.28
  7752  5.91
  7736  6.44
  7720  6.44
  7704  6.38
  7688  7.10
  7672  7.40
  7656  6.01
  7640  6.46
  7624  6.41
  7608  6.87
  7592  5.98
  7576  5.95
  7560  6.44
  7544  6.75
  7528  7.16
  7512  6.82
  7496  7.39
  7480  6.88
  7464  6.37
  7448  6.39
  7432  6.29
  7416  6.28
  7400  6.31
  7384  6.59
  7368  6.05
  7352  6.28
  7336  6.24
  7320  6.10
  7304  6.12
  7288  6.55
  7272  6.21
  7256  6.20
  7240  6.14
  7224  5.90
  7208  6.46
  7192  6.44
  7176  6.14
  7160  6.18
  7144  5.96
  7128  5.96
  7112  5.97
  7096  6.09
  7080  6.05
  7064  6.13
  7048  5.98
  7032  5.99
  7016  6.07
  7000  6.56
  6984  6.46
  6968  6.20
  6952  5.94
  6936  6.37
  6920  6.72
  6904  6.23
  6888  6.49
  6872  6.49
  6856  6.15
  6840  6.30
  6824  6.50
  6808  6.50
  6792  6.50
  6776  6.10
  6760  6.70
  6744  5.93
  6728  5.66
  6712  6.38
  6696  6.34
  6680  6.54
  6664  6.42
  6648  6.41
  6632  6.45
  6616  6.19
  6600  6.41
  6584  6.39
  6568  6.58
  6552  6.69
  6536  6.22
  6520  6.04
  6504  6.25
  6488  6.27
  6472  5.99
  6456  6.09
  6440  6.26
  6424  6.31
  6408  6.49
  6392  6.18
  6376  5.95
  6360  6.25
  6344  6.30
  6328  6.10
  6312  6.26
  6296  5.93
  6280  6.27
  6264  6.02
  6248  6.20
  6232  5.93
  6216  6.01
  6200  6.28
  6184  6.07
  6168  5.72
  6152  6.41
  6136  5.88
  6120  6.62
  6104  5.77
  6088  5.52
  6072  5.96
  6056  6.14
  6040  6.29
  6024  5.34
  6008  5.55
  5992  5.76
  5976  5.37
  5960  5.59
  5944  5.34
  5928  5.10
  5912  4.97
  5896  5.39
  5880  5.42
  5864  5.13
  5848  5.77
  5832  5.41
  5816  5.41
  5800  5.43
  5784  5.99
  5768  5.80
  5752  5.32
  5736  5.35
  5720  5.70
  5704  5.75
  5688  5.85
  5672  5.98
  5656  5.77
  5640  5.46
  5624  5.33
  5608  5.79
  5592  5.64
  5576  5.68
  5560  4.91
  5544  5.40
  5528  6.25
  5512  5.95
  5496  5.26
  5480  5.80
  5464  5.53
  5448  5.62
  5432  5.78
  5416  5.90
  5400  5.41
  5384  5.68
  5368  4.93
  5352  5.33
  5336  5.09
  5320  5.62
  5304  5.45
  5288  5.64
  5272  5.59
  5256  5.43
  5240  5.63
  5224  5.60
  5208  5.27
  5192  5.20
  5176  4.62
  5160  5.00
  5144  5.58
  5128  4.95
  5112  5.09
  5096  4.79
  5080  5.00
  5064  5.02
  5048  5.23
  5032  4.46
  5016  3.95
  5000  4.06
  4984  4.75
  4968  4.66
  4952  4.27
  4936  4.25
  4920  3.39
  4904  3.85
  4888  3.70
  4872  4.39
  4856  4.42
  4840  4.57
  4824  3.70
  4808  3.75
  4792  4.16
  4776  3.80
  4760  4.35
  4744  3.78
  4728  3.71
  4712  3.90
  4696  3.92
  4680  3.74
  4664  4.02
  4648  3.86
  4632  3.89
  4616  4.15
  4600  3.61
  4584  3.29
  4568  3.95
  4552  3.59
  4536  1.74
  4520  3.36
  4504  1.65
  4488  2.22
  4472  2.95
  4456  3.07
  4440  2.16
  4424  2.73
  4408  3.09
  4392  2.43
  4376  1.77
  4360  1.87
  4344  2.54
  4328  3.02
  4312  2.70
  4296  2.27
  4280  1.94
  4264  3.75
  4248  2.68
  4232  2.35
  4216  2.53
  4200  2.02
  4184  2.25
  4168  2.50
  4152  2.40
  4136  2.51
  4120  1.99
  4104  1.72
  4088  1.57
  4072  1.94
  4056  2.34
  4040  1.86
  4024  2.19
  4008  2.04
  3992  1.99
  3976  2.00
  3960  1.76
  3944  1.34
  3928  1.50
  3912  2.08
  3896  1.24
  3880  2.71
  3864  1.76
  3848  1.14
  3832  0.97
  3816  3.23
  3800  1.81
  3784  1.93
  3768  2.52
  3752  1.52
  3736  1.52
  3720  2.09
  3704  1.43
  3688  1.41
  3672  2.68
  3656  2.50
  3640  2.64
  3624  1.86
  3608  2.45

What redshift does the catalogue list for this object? 0.14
